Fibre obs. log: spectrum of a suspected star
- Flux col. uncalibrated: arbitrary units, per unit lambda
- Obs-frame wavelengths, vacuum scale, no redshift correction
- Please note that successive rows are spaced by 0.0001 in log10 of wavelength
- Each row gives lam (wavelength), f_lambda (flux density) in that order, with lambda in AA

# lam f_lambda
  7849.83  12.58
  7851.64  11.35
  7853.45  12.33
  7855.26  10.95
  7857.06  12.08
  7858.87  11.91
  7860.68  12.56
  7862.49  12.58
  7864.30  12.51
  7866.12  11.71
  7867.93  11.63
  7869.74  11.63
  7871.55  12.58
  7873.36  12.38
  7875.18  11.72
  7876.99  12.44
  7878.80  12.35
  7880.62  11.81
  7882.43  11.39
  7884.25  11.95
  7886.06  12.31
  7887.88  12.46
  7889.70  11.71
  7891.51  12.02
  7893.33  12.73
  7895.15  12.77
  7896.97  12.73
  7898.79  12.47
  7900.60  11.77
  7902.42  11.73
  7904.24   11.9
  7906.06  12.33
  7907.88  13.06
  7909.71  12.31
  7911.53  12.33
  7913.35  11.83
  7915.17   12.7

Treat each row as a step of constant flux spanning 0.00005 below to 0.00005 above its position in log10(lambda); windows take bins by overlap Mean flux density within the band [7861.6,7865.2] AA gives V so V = 12.5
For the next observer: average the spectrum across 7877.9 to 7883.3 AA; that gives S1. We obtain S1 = 11.9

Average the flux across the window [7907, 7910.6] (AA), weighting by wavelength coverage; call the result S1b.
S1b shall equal 12.7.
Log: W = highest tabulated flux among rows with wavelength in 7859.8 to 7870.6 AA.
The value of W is 12.58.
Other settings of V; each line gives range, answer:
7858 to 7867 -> 12.2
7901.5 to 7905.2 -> 11.8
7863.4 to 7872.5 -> 12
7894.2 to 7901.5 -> 12.4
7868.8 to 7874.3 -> 12.2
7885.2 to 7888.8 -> 12.4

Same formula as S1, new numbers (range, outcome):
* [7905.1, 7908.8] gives 12.7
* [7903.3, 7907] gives 12.1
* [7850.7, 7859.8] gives 11.7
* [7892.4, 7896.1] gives 12.7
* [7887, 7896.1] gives 12.3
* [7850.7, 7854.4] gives 11.8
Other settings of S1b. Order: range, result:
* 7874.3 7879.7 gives 12.2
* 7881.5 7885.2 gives 11.7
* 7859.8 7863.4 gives 12.6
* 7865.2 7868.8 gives 11.6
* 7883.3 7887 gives 12.1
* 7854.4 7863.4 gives 12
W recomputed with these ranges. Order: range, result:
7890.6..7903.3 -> 12.77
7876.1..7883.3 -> 12.44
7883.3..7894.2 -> 12.73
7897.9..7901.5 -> 12.47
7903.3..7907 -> 12.33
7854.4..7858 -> 12.08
